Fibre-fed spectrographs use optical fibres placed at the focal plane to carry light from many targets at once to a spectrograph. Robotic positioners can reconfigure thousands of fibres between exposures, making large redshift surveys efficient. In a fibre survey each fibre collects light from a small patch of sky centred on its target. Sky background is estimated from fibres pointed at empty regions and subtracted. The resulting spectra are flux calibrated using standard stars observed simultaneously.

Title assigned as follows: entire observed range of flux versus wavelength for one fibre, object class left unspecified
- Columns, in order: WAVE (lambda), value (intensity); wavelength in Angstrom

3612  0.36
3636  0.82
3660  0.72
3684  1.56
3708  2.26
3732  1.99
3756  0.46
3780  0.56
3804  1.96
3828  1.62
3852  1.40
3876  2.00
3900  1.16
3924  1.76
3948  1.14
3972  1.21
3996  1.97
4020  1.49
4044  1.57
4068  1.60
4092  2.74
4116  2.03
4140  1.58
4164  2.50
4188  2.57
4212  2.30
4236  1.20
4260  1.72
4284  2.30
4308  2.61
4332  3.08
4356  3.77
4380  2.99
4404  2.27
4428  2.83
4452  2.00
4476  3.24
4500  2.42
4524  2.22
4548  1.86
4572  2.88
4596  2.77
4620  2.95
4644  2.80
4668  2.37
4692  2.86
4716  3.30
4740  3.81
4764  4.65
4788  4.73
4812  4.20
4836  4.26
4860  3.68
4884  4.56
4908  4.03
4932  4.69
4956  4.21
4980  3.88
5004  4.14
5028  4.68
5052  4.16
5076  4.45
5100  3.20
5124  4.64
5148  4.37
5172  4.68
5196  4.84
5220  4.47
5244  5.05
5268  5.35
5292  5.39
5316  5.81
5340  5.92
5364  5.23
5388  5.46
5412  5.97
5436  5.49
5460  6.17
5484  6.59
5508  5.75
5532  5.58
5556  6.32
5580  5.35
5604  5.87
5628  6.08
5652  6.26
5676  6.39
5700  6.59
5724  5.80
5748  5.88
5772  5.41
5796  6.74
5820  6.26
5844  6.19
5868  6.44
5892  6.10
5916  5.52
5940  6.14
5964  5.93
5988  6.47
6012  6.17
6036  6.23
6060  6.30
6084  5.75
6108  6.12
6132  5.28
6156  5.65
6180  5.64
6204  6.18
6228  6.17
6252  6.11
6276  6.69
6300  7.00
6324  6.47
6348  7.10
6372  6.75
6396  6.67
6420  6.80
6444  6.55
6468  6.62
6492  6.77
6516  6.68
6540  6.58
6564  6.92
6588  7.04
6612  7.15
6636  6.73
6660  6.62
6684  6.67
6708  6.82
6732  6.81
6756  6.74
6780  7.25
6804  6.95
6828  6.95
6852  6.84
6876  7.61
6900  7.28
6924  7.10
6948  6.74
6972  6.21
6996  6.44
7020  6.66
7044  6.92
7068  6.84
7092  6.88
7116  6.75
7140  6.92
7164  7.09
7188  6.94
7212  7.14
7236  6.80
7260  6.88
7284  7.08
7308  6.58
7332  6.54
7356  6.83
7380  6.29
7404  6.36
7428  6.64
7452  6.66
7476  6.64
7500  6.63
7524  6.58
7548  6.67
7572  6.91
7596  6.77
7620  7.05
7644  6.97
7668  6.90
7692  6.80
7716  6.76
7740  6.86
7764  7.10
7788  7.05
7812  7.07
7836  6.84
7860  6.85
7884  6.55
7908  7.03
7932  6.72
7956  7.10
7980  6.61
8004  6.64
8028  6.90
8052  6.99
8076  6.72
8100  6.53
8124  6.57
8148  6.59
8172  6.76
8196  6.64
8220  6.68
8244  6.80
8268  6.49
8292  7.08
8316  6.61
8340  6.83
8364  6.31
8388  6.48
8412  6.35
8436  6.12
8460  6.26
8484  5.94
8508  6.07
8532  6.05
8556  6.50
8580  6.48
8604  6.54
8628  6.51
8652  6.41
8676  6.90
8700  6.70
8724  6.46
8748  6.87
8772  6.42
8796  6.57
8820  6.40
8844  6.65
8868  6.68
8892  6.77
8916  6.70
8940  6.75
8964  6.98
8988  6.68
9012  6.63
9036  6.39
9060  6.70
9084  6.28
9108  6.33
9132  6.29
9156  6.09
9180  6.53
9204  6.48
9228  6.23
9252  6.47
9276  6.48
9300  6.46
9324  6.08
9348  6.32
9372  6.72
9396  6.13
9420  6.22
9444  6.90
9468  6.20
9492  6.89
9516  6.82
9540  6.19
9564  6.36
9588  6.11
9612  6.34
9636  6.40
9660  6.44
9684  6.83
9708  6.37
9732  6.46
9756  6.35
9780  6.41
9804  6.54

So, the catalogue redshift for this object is 0.185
